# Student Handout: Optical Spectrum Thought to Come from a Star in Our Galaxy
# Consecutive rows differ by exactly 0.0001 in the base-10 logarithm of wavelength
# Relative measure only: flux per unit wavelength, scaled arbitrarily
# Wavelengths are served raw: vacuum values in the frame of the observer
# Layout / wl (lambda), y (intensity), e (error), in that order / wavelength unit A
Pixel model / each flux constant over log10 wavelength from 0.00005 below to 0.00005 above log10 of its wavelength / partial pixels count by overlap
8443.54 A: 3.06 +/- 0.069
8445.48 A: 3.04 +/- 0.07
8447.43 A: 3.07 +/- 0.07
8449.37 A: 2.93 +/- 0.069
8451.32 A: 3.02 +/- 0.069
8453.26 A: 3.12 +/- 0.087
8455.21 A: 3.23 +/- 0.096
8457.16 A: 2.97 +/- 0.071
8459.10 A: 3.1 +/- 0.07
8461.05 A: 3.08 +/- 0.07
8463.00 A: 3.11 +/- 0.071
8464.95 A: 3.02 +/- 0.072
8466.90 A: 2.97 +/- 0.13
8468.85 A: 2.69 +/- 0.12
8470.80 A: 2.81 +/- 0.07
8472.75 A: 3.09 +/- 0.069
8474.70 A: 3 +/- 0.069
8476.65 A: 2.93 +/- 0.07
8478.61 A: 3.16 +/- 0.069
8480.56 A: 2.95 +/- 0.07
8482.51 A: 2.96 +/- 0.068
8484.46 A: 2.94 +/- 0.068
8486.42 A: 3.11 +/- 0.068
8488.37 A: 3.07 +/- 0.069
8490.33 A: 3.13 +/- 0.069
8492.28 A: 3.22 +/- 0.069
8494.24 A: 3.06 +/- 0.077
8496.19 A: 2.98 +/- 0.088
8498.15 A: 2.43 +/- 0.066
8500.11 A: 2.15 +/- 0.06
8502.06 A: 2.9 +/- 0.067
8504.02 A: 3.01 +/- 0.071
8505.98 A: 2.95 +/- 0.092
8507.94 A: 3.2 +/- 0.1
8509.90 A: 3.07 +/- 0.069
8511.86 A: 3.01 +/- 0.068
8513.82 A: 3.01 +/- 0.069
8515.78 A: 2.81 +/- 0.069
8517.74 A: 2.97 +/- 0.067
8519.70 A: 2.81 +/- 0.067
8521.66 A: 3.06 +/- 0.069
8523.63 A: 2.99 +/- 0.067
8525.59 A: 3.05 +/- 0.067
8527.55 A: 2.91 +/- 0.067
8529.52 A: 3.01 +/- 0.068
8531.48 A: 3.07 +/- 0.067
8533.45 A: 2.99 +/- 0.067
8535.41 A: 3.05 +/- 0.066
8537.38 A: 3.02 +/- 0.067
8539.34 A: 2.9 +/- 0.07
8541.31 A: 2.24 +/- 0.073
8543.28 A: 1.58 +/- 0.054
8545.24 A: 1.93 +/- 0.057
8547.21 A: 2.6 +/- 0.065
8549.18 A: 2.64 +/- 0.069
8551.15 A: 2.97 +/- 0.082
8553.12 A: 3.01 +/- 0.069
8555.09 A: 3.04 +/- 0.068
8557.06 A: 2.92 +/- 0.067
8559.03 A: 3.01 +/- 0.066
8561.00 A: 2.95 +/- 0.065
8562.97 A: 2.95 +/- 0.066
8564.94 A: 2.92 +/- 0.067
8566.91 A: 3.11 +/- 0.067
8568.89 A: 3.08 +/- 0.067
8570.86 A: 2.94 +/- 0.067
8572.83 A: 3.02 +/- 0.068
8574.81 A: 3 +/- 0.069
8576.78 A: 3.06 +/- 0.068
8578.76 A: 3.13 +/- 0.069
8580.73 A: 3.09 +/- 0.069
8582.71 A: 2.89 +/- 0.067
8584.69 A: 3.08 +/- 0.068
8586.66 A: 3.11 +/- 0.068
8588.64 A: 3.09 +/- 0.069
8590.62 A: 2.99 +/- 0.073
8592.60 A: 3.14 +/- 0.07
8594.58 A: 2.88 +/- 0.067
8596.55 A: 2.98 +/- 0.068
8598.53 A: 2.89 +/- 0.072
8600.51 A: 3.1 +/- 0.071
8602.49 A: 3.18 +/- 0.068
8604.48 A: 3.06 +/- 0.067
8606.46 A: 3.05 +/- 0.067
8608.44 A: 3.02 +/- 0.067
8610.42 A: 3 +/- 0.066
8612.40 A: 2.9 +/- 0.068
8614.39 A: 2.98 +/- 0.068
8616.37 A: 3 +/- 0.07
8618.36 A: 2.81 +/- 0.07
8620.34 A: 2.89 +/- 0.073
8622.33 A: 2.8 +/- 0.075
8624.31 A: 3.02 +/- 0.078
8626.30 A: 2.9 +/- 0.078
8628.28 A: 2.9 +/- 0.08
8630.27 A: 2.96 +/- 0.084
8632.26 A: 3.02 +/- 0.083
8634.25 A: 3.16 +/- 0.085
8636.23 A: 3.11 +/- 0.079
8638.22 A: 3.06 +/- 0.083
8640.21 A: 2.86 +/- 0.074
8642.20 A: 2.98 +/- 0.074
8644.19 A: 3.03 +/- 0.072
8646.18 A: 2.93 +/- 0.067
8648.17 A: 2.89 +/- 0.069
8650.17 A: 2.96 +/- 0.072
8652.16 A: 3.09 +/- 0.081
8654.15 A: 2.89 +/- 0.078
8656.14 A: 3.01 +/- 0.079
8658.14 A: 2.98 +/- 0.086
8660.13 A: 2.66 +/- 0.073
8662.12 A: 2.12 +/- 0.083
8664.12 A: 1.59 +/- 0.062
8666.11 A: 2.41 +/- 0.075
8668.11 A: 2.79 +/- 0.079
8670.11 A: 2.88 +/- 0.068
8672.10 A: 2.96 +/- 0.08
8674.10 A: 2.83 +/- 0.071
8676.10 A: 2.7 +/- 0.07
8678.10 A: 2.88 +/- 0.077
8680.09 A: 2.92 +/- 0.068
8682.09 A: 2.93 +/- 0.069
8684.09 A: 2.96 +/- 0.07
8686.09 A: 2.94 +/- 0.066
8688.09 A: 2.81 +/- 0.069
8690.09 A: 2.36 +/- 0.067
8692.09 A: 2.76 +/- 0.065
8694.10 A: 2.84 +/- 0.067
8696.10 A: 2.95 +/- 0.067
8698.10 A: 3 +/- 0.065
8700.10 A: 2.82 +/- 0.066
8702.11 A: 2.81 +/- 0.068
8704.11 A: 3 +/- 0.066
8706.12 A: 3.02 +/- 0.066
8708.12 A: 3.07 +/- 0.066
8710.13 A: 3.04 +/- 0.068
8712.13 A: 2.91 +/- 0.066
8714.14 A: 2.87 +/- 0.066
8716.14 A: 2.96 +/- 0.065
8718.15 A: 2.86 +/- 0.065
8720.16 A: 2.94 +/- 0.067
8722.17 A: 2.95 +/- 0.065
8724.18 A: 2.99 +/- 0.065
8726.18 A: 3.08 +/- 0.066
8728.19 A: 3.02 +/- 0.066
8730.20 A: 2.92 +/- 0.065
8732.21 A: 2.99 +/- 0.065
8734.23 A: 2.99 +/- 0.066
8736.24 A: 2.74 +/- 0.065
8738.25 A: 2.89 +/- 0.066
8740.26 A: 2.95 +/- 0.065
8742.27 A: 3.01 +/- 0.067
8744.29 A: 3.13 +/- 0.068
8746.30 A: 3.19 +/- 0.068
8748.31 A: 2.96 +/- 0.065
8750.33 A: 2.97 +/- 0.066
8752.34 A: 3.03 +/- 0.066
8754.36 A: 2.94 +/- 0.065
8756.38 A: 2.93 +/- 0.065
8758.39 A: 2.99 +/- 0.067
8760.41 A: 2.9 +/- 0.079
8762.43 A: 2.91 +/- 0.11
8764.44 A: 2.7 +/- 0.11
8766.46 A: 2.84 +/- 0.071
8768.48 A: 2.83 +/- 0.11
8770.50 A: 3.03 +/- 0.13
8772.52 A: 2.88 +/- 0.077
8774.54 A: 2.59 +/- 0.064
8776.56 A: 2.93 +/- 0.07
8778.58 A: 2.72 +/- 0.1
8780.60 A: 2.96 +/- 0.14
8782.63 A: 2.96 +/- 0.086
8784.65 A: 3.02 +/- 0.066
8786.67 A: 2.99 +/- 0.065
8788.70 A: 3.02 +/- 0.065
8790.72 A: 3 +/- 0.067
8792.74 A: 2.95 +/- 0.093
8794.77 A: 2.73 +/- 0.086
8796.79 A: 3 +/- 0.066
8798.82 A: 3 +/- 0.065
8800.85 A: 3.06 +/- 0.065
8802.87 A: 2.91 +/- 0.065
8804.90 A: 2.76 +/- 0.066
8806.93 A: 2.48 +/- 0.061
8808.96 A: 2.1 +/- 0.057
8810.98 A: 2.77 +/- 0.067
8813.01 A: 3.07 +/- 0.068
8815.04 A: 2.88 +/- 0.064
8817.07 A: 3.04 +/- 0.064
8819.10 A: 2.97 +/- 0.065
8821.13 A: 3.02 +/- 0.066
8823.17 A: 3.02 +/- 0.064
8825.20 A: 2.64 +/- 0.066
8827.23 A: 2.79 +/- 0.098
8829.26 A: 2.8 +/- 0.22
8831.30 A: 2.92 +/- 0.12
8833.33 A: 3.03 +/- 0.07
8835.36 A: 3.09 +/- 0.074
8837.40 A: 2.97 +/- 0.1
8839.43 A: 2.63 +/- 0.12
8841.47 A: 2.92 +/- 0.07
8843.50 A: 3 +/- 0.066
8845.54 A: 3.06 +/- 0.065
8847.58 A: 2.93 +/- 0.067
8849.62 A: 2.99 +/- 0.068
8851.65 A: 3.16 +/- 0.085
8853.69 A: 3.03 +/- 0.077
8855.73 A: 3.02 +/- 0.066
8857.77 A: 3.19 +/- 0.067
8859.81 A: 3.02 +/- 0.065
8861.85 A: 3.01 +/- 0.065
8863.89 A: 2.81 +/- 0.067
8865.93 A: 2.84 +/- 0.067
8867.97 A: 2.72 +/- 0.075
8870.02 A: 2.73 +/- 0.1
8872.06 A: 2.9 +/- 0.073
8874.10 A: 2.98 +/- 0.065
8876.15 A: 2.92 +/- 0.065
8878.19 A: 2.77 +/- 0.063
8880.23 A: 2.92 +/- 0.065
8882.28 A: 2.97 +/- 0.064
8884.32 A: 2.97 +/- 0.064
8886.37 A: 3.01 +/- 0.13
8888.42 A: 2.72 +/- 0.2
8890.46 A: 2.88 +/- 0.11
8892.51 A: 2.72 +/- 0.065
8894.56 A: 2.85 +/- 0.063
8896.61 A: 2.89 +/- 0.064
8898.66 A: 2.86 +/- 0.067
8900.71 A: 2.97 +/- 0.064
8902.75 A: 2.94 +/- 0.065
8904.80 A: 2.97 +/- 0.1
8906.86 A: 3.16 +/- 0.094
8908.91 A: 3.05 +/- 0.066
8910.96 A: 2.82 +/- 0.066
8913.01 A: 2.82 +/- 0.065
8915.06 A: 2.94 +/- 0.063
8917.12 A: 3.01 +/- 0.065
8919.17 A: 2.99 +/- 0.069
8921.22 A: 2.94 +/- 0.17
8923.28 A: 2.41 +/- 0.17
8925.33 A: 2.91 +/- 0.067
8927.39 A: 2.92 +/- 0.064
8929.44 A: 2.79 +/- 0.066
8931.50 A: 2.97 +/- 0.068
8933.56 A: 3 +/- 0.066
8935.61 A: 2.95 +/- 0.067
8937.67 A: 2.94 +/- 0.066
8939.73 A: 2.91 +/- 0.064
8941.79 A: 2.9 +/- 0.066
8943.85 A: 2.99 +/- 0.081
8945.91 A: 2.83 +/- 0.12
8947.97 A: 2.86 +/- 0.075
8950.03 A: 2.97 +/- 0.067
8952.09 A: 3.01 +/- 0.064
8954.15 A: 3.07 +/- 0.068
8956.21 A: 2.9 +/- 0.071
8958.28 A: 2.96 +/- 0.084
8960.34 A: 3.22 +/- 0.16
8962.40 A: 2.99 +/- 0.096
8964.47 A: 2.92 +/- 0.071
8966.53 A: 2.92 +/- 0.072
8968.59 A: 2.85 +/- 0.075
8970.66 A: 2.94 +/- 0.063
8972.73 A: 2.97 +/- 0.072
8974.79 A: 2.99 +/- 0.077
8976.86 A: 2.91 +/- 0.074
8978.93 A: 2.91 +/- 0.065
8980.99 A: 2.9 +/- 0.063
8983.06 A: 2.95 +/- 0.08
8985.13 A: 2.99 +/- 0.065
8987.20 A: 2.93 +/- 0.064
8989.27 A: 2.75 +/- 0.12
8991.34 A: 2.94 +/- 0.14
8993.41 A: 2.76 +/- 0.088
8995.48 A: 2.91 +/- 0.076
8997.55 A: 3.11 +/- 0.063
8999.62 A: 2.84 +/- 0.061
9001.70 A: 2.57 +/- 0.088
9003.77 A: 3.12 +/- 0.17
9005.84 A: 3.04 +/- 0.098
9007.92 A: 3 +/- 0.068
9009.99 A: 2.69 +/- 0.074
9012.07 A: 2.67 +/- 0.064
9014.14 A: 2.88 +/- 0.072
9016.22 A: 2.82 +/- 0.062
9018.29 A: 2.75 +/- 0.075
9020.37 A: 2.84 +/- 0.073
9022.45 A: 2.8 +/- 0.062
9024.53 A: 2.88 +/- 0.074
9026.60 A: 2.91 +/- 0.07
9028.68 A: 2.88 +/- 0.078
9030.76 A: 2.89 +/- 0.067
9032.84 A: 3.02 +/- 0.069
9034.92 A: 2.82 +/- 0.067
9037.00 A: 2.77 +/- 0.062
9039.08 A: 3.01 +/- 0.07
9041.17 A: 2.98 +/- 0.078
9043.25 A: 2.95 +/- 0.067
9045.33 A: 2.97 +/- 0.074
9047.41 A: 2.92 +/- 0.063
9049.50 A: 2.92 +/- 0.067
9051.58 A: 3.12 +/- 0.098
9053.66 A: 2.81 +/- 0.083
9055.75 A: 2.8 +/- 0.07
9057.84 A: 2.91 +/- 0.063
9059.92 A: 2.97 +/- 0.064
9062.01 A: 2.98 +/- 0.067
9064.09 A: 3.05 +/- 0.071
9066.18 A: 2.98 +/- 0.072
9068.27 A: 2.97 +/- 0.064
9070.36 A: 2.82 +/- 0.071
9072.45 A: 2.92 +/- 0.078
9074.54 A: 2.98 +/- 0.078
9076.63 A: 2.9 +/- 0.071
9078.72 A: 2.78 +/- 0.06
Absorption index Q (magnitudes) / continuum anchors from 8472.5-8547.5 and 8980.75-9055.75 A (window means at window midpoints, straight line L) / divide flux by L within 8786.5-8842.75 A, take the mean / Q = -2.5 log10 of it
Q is 0.004 mag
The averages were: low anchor 2.88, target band 2.88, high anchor 2.89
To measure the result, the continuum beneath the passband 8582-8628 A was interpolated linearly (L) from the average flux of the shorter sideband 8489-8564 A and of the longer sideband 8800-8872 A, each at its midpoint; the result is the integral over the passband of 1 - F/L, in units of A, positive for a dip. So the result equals -1.9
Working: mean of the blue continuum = 2.86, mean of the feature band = 2.99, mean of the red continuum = 2.9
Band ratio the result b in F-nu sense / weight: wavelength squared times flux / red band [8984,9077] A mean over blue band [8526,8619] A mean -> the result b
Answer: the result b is 1.1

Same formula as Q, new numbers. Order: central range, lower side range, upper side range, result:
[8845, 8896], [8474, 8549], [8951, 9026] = -0.009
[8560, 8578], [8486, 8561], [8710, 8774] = -0.046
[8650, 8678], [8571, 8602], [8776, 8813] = 0.101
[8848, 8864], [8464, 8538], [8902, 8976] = -0.035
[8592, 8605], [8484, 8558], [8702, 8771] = -0.049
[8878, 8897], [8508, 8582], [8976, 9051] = 0.007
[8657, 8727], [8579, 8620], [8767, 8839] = 0.051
